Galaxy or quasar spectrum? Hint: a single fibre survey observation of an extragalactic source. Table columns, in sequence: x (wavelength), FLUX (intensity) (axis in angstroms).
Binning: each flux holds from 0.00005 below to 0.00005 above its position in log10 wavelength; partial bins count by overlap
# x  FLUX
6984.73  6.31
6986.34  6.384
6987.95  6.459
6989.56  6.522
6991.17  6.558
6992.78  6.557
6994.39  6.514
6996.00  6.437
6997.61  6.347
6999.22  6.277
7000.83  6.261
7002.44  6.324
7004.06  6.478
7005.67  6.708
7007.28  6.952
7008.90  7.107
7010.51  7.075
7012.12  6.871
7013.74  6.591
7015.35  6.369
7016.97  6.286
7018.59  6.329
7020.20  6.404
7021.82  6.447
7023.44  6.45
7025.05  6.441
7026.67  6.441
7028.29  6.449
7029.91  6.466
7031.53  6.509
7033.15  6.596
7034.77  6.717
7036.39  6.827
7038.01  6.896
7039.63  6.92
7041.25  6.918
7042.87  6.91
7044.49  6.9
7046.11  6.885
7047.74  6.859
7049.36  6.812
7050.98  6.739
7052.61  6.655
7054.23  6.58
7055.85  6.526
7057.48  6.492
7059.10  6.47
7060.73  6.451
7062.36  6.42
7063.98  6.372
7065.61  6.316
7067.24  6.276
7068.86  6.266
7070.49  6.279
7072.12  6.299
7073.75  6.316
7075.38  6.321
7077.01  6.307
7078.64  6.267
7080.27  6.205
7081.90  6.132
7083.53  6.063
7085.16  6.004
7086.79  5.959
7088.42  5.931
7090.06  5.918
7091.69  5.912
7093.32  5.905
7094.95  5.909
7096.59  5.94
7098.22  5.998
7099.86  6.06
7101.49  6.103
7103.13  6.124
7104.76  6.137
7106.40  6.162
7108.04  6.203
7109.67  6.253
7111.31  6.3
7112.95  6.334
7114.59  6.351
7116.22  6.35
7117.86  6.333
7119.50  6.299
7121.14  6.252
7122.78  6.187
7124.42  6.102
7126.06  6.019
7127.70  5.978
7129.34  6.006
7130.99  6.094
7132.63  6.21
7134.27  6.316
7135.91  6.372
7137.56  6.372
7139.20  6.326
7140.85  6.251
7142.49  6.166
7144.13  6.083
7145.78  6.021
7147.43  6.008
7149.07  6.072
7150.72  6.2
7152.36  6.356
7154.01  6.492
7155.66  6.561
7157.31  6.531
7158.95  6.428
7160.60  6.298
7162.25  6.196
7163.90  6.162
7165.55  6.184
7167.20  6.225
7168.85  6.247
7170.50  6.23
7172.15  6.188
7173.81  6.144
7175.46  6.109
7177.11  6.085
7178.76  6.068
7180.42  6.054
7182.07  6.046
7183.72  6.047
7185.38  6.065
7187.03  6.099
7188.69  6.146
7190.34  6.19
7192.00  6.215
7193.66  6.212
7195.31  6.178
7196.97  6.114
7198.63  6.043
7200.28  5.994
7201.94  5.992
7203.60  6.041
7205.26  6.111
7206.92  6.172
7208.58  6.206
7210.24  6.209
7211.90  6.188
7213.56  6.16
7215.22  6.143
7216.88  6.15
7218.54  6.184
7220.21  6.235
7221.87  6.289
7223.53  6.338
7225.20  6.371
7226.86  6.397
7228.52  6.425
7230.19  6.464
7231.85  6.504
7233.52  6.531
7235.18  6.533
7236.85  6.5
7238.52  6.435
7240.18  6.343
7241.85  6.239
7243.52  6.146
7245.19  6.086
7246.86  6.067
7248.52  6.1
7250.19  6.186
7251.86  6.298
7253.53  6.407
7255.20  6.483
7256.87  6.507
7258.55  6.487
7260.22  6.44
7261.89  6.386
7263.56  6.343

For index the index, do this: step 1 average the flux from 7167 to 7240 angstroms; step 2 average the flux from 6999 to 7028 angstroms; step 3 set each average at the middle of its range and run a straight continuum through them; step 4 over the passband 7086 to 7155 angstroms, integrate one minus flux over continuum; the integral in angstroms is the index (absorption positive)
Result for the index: 2.2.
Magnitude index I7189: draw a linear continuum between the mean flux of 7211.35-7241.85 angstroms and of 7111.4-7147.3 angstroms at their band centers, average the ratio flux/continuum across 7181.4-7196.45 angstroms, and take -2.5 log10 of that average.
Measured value 0.028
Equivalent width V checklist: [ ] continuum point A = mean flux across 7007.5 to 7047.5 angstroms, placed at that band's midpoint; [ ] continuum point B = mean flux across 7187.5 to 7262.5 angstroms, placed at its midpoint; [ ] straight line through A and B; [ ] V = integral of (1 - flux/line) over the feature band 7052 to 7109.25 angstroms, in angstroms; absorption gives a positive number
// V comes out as 3.1 angstroms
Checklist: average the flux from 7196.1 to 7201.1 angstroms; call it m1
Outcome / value 6.05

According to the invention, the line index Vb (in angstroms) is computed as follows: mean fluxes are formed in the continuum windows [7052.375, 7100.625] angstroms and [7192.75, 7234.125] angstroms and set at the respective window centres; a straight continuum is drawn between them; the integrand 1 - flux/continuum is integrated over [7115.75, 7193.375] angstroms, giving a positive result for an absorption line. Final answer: 0.3 angstroms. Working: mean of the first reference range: 6.21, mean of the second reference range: 6.22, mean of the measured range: 6.2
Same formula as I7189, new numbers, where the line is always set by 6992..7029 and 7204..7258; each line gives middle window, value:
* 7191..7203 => 0.039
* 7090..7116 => 0.055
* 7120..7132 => 0.053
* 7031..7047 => -0.052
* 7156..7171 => 0.013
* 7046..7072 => -0.005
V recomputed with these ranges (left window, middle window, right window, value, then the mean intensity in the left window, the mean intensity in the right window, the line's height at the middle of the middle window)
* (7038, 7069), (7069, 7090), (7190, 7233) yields 1.28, 6.64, 6.21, 6.57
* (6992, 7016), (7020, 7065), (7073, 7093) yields -1.93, 6.6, 6.11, 6.36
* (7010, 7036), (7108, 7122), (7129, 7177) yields 0.04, 6.52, 6.24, 6.32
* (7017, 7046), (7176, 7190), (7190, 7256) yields 0.54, 6.62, 6.25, 6.33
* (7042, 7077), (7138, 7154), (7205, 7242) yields 0.57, 6.53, 6.31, 6.41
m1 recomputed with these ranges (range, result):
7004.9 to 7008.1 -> 6.83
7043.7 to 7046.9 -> 6.9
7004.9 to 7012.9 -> 6.95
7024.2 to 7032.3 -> 6.46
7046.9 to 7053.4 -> 6.76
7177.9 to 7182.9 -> 6.06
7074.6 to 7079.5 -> 6.3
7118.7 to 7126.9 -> 6.17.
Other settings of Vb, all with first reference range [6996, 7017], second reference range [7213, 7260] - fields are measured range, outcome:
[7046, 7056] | -0.3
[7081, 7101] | 1.6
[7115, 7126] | 0.4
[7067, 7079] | 0.4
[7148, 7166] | 0.3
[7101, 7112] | 0.5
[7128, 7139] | 0.4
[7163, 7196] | 1.3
